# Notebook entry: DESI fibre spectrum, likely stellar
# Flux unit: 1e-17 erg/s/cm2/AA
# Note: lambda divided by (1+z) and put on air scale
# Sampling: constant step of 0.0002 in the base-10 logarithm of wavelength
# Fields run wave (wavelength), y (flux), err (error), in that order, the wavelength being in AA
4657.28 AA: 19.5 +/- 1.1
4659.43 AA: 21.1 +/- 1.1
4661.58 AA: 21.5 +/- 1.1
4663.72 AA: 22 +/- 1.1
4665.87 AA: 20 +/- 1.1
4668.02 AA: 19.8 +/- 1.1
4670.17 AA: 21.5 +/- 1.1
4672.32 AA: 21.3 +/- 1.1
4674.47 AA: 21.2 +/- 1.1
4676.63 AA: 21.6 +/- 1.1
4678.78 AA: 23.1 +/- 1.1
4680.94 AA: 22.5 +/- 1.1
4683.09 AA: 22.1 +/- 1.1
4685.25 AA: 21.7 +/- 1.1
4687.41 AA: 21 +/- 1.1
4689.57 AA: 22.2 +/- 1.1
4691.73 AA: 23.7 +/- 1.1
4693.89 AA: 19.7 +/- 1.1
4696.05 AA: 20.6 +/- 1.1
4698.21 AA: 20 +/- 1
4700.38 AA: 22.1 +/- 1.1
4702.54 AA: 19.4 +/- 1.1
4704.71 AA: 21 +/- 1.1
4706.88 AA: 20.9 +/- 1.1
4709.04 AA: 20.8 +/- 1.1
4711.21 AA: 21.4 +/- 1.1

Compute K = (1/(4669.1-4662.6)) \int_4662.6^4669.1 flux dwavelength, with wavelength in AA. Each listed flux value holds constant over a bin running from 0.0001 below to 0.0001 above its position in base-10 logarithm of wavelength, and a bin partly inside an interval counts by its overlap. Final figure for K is 20.6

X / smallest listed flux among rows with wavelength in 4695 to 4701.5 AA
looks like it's 20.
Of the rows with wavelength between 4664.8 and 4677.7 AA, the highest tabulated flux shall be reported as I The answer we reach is 21.6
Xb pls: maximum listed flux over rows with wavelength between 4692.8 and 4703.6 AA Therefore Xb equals 22.1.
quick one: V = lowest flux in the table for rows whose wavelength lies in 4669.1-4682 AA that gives 21.2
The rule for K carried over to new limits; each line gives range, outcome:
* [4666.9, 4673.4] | 20.9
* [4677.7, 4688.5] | 22.1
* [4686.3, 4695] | 21.6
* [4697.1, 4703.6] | 20.5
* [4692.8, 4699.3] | 20.1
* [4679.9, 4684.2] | 22.3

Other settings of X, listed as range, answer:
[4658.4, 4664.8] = 21.1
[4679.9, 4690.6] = 21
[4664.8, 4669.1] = 19.8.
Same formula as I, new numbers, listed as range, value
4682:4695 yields 23.7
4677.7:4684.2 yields 23.1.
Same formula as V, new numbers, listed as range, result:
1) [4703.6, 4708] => 20.9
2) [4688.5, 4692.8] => 22.2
